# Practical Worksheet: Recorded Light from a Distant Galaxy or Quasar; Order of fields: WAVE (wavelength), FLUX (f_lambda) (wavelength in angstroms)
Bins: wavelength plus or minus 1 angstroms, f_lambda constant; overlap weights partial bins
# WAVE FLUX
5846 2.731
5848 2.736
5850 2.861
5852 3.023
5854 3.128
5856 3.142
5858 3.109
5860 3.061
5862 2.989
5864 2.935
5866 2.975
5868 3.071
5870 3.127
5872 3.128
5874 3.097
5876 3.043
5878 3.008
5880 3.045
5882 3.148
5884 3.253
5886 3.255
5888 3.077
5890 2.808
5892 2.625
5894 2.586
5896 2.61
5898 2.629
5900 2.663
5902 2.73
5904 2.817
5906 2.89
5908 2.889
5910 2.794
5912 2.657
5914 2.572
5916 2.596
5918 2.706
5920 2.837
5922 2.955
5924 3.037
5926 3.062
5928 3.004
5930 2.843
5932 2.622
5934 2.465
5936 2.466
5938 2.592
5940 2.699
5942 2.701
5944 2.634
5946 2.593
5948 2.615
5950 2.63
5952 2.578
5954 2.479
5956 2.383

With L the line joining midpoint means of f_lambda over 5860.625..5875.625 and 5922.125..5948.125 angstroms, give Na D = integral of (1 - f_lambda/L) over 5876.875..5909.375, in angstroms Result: 0.6 angstroms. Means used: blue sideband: 3.05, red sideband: 2.73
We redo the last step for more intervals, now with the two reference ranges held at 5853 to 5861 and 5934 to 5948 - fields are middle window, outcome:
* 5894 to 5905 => 0.7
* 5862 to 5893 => -0.5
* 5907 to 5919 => 0.3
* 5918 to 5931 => -1.1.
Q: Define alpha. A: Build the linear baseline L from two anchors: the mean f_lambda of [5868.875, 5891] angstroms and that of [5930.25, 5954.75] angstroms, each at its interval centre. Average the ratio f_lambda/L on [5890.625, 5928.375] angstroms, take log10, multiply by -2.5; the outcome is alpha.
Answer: 0.032 mag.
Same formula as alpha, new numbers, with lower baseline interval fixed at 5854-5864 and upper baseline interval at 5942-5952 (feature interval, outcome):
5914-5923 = 0.006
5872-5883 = -0.036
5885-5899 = 0.039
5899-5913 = 0.020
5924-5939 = -0.016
